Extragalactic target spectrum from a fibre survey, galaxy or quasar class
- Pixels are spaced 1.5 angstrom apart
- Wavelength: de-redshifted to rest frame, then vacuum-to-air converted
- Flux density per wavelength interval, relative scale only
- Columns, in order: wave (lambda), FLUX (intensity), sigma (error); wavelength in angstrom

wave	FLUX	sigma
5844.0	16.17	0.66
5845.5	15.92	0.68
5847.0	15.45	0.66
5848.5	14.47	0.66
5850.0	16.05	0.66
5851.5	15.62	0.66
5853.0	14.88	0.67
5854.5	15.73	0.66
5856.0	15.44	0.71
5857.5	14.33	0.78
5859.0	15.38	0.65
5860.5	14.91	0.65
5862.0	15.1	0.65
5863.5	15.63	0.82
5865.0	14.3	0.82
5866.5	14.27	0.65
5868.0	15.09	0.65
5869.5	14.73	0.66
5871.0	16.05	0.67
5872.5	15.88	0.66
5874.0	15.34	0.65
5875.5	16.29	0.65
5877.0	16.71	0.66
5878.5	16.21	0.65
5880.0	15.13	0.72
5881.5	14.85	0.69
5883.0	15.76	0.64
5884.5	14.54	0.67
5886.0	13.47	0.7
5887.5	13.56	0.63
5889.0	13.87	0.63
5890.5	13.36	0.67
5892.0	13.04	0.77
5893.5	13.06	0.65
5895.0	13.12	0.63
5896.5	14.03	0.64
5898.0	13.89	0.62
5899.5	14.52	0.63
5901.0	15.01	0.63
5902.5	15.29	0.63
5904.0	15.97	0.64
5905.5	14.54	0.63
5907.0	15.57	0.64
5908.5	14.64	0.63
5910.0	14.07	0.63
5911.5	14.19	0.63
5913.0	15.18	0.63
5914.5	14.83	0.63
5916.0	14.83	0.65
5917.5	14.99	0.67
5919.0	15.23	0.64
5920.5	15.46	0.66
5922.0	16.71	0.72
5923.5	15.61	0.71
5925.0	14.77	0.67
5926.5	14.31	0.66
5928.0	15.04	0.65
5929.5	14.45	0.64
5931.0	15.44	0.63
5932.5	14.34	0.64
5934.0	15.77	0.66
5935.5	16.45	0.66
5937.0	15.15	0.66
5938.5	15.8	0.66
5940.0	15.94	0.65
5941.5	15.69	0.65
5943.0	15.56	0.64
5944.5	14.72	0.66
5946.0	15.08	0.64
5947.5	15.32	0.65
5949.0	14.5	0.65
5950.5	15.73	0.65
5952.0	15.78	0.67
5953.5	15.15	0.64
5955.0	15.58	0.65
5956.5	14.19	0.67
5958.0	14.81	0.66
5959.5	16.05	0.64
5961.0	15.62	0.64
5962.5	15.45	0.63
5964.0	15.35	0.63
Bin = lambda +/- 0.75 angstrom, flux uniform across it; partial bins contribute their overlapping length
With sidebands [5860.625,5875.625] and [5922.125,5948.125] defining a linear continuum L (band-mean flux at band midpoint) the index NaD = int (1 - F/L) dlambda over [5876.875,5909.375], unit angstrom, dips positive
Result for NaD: 1.6 angstrom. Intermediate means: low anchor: 15.2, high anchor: 15.3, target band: 14.5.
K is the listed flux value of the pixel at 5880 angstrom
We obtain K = 15.13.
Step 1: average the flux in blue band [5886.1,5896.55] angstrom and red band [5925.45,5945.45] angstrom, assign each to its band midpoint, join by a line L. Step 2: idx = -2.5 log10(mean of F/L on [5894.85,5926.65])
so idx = -0.050 mag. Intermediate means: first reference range 13.4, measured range 14.9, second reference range 15.3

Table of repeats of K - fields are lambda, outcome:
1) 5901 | 15.01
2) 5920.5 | 15.46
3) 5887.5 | 13.56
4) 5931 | 15.44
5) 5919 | 15.23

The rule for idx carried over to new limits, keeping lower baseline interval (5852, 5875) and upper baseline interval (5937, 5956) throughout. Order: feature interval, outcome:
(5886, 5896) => 0.14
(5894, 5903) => 0.07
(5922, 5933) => 0.02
